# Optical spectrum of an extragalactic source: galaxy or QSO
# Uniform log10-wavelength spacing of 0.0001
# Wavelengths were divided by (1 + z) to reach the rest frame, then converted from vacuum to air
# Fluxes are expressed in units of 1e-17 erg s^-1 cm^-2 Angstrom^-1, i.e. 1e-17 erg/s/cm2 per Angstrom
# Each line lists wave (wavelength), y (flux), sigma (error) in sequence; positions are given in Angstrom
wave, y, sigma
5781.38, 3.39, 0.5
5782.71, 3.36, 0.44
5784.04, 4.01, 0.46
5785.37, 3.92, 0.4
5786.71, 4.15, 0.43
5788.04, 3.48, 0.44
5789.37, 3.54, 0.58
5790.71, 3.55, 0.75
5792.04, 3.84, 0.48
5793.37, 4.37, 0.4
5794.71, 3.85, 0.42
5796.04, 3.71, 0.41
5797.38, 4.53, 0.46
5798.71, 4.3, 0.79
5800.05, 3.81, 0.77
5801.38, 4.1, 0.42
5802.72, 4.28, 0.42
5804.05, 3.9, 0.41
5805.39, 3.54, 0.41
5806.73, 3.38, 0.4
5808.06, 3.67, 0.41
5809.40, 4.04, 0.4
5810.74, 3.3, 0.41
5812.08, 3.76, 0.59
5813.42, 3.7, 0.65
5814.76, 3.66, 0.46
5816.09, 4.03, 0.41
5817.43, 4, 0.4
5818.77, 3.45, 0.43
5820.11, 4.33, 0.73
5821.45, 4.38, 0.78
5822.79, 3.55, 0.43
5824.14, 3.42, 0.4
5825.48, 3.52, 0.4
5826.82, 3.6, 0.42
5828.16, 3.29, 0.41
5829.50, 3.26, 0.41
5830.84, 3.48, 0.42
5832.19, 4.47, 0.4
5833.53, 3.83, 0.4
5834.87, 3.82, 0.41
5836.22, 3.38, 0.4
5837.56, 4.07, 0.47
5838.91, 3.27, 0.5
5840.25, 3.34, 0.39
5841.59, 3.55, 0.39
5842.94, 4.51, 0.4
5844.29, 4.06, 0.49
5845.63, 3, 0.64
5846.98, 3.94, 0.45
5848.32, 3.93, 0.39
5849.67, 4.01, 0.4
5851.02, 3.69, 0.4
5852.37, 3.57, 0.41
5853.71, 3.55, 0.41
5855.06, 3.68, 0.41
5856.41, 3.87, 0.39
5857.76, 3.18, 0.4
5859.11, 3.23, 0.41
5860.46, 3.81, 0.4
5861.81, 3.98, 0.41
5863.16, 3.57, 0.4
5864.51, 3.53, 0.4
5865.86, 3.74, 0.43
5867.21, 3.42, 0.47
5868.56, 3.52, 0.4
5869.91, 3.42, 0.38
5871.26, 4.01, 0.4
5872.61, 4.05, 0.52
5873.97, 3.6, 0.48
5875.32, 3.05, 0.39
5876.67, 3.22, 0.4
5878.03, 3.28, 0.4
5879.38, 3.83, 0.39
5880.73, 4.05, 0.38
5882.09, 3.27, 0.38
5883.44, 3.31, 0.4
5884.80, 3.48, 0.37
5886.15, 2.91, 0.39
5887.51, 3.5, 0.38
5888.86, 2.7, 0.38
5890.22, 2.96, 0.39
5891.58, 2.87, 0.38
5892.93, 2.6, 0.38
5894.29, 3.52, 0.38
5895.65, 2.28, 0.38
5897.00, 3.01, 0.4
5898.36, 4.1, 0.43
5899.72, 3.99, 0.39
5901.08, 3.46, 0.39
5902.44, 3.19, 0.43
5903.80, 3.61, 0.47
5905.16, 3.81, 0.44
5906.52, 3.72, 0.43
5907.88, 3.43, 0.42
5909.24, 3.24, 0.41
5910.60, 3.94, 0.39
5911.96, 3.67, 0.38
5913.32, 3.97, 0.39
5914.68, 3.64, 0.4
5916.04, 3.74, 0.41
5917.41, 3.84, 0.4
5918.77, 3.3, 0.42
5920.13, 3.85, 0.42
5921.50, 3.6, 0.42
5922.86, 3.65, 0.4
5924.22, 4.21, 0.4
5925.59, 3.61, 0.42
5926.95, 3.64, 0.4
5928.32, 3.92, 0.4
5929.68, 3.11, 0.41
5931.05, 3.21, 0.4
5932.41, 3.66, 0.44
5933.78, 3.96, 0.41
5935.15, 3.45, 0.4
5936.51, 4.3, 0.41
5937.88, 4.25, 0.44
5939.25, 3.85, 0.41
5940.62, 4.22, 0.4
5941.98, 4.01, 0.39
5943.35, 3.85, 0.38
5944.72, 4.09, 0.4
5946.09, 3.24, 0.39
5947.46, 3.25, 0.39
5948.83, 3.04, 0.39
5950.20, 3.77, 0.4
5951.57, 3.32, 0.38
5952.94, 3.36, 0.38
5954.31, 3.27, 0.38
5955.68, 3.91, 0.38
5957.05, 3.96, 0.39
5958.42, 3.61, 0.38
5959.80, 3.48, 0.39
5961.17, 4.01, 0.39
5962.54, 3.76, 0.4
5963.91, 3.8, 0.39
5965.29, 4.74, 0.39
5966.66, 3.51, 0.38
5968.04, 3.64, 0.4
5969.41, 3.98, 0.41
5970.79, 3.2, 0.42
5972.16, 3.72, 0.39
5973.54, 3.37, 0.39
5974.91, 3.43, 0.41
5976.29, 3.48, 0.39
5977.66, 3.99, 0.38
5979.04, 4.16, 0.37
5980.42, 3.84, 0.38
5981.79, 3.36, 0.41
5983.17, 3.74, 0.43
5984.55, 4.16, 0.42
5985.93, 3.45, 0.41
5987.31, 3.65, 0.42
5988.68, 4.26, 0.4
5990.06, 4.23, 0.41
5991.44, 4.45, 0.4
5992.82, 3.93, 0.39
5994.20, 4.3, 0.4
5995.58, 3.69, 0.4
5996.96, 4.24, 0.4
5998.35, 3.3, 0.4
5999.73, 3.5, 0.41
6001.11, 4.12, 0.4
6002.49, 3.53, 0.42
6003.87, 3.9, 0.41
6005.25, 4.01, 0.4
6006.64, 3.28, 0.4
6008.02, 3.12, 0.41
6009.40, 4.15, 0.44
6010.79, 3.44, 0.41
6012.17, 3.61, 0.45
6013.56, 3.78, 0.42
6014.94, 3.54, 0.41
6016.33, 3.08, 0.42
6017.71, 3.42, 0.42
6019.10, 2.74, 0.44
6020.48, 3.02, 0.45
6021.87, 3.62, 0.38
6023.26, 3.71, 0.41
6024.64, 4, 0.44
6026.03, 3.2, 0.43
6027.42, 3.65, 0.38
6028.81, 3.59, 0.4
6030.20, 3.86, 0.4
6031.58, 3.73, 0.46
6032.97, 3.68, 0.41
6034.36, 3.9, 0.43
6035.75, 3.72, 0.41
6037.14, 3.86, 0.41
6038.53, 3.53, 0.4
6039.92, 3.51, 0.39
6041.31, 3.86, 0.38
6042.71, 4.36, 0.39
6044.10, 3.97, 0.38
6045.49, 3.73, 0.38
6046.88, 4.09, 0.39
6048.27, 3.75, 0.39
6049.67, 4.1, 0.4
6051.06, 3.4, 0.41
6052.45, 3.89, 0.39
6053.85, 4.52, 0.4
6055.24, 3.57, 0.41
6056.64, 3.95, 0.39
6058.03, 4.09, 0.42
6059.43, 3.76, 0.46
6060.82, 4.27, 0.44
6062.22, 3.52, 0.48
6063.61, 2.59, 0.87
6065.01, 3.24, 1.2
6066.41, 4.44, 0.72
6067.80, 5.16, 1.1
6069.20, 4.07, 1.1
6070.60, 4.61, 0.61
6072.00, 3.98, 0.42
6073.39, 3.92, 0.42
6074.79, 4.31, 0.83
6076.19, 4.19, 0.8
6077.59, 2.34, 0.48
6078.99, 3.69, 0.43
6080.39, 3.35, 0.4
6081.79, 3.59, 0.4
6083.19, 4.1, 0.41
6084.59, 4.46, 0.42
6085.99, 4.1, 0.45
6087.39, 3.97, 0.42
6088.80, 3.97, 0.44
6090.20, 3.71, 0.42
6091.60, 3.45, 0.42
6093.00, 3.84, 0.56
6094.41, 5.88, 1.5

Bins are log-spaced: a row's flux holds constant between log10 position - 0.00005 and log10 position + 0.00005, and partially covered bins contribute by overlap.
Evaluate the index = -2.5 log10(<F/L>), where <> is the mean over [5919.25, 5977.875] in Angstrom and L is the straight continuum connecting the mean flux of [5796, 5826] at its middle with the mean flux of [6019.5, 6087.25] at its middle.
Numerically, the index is 0.038 mag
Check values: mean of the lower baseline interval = 3.85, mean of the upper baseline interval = 3.82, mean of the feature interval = 3.7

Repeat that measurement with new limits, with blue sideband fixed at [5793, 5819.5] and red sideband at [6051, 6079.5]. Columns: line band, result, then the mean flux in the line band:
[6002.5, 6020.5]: 0.12 mag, 3.49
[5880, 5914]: 0.15 mag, 3.38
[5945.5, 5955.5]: 0.16 mag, 3.35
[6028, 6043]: 0.04 mag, 3.76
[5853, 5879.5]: 0.09 mag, 3.57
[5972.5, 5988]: 0.05 mag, 3.7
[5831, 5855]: 0.03 mag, 3.76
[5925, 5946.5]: 0.03 mag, 3.78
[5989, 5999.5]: -0.03 mag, 4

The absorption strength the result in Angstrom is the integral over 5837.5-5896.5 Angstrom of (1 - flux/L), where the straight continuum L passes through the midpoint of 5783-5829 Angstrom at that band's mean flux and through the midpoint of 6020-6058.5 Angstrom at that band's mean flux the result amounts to 4.92 Angstrom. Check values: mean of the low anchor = 3.82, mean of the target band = 3.49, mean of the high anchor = 3.78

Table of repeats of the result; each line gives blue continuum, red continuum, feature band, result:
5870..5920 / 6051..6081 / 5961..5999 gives -1.8 Angstrom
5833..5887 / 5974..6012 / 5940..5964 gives 0.5 Angstrom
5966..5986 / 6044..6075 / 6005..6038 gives 2.2 Angstrom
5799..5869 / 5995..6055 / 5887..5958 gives 2.5 Angstrom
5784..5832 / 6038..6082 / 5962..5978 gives 0.5 Angstrom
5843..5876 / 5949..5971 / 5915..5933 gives 0.2 Angstrom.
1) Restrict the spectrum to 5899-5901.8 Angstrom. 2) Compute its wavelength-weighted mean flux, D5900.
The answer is 3.72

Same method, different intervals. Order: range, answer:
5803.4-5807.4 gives 3.61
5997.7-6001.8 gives 3.65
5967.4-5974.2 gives 3.58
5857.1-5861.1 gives 3.4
